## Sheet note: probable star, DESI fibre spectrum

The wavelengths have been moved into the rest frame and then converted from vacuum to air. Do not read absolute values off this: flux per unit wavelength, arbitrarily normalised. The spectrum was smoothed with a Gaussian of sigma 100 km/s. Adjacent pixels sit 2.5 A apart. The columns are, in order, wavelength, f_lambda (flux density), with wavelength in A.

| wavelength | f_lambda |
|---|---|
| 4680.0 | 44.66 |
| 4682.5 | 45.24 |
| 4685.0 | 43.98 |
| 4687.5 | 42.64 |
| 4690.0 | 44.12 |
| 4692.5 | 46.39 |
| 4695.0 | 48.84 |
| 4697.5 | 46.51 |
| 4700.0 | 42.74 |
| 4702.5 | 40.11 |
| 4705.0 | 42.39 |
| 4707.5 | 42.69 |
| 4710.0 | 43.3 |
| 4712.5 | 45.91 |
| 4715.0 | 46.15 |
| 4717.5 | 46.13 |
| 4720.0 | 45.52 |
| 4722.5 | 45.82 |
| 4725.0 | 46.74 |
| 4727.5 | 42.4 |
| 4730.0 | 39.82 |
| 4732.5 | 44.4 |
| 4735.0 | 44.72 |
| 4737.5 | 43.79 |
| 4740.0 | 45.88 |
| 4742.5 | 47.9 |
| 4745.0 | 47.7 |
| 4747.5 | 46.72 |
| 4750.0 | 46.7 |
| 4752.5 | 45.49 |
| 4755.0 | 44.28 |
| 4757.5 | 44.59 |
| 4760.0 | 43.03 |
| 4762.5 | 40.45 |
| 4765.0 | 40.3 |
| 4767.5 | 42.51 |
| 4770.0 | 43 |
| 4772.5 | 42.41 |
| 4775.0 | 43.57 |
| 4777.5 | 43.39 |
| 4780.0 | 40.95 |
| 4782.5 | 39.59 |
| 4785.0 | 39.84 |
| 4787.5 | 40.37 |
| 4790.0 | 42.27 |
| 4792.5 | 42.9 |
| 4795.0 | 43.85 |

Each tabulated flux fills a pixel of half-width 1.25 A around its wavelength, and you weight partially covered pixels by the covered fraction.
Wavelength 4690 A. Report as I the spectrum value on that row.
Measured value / 44.12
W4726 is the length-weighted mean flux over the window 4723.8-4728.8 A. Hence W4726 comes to 44.5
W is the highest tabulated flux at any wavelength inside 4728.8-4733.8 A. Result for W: 44.4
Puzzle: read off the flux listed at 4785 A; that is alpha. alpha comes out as 39.84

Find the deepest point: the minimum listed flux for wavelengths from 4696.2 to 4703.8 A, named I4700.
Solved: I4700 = 40.11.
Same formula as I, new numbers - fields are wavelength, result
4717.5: 46.13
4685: 43.98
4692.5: 46.39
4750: 46.7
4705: 42.39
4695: 48.84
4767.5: 42.51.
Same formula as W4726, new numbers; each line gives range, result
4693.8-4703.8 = 44.5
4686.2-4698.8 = 45.7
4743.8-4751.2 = 47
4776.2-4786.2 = 41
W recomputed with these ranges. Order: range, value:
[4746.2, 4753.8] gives 46.72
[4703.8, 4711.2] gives 43.3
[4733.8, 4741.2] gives 45.88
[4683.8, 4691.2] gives 44.12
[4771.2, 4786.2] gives 43.57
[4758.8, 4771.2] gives 43.03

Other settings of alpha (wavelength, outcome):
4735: 44.72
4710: 43.3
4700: 42.74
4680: 44.66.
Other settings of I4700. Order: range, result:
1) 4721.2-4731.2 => 39.82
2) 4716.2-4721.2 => 45.52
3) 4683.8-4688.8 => 42.64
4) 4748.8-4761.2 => 43.03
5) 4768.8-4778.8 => 42.41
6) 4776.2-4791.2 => 39.59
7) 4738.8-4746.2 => 45.88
